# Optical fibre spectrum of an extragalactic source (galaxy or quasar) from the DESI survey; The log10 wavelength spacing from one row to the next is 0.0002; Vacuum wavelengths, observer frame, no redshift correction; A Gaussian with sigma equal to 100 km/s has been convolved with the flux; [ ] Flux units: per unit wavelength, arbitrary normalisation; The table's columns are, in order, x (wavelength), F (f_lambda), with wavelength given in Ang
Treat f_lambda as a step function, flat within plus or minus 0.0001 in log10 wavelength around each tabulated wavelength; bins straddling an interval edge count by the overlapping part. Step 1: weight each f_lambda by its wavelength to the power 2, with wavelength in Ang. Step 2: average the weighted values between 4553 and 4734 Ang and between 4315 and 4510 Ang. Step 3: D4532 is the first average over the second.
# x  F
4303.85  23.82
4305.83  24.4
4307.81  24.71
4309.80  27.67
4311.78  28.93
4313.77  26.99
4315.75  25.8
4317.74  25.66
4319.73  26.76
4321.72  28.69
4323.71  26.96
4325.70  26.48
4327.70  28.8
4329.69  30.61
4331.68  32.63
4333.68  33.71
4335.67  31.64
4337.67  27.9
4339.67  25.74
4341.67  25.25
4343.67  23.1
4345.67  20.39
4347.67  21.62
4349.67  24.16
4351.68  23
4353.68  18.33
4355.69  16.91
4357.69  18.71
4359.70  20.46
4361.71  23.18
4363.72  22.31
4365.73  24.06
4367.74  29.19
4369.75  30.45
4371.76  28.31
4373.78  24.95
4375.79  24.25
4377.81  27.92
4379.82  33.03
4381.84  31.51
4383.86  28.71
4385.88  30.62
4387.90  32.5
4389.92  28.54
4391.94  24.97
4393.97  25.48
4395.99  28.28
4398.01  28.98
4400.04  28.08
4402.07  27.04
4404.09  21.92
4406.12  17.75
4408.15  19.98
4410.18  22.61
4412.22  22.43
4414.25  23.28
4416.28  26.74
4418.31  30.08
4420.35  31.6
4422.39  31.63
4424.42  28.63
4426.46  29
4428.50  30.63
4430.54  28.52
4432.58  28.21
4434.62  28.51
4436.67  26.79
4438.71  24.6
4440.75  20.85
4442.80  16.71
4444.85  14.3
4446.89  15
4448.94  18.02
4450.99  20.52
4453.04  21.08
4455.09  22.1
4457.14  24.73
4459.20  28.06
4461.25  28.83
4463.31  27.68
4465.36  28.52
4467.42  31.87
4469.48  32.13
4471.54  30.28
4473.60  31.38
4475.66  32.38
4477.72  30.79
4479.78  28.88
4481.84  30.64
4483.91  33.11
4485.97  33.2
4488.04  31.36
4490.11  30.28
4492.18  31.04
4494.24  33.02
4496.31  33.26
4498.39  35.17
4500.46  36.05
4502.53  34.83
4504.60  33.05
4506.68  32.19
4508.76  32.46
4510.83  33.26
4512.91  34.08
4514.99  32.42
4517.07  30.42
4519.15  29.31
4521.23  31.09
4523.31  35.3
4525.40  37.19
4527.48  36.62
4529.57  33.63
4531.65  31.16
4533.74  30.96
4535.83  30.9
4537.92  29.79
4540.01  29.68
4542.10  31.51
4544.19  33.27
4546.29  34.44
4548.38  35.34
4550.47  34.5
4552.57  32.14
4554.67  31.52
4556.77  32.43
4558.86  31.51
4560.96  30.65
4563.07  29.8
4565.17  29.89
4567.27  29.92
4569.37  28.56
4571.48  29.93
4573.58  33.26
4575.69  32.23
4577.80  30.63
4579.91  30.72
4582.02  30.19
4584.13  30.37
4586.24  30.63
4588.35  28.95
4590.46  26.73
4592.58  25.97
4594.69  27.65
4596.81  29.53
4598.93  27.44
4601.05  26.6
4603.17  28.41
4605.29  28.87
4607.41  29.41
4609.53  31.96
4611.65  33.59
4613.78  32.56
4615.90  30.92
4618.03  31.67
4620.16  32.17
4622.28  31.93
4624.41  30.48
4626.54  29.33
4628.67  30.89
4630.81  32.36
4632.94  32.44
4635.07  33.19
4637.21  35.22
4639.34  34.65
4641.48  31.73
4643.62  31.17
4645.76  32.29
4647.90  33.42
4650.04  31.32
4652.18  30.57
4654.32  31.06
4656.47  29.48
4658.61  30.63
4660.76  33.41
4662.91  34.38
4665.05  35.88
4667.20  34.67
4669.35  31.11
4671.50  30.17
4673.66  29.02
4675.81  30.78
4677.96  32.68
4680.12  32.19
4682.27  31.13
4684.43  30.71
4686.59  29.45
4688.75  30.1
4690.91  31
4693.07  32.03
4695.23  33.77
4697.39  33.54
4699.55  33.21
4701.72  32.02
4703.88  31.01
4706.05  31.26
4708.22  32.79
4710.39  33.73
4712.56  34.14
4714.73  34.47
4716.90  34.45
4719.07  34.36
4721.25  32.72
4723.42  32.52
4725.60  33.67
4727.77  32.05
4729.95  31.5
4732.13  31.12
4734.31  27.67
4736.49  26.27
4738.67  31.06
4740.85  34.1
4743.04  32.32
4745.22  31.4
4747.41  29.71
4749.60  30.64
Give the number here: 1.28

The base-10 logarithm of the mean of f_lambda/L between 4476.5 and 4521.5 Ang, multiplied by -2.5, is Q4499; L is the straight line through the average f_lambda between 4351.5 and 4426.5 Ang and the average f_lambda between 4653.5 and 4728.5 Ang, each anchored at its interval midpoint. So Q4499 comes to -0.15 mag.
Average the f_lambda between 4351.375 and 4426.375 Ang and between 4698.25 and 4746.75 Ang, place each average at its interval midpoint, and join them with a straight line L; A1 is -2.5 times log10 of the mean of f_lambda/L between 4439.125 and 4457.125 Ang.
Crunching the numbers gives 0.38 mag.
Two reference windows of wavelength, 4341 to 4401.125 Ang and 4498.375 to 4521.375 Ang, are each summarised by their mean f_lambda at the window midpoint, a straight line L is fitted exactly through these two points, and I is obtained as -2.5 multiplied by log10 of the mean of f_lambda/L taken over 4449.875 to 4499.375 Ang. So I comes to 0.053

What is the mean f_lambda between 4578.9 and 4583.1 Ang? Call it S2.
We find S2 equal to 30.5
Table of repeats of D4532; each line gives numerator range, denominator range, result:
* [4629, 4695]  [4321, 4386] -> 1.40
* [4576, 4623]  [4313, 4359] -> 1.31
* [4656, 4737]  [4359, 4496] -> 1.34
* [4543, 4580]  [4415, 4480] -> 1.26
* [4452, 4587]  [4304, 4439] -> 1.27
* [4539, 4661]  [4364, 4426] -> 1.26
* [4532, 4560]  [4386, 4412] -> 1.34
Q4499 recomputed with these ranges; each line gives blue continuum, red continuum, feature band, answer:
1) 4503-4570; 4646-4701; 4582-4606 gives 0.13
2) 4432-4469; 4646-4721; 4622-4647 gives -0.06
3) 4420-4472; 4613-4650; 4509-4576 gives -0.11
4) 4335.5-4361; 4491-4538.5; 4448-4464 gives 0.23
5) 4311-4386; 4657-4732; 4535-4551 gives -0.10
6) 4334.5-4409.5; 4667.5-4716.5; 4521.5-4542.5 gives -0.14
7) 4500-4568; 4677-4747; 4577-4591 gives 0.09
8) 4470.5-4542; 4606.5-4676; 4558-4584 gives 0.05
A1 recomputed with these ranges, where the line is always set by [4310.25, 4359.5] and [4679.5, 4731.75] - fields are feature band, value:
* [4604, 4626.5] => -0.017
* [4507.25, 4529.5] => -0.146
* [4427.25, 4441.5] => 0.019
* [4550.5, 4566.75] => -0.055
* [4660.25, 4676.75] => -0.023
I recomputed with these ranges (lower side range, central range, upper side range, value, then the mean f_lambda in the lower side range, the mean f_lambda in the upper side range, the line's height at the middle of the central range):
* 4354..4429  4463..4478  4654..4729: -0.109 mag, 26.2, 32.3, 27.8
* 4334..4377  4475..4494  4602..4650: -0.132 mag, 24.2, 31.7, 27.8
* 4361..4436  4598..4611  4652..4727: 0.066 mag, 27.1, 32.3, 30.8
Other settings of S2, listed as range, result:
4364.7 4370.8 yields 27.9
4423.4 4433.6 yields 29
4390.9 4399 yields 26.9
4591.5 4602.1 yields 27.4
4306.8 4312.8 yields 27.1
